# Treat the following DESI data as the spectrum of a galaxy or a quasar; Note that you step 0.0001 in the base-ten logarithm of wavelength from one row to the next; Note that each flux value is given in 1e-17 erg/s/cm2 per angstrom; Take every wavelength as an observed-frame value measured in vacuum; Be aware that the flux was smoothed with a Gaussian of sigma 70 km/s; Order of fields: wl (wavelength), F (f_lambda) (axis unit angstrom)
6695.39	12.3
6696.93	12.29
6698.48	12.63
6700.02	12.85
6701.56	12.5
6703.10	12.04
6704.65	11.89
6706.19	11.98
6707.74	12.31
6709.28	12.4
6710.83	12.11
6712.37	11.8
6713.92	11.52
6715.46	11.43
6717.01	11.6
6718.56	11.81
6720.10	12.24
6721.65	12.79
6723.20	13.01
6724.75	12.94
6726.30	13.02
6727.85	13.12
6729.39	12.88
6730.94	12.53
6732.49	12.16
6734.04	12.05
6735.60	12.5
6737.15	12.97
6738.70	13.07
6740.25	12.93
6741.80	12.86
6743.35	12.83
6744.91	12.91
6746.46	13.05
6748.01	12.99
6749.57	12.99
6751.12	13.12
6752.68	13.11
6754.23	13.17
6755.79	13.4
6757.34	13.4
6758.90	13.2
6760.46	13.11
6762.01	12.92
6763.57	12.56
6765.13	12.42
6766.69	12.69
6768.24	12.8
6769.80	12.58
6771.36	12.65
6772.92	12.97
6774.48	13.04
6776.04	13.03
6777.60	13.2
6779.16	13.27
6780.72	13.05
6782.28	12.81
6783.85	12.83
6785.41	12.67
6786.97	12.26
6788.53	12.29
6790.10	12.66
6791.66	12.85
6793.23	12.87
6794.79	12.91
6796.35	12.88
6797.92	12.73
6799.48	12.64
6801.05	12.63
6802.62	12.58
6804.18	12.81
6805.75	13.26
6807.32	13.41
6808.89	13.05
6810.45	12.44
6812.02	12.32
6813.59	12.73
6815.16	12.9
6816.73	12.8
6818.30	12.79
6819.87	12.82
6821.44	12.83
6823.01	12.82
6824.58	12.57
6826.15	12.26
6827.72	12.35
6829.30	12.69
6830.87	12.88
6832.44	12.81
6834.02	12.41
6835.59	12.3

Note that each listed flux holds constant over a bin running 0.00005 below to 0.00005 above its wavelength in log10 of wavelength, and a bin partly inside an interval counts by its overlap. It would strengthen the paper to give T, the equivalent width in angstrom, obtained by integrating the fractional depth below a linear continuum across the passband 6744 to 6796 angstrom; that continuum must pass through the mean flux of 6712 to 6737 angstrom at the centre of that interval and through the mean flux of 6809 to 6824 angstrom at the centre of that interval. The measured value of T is -1.5 angstrom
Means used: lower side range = 12.4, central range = 12.9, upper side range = 12.7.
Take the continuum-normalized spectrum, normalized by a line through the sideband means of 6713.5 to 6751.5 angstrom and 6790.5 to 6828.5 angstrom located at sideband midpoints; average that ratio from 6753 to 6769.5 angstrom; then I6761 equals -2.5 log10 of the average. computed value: -0.02 mag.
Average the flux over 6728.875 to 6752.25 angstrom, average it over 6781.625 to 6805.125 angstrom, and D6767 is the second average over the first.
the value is 0.99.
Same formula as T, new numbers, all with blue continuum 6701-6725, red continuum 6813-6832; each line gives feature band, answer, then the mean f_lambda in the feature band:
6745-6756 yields -0.68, 13.1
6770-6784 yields -0.57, 13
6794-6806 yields -0.19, 12.8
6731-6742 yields -0.34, 12.6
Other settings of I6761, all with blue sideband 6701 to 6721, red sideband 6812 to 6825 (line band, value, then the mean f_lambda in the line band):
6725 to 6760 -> -0.06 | 12.9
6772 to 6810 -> -0.03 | 12.9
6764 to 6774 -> -0.03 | 12.7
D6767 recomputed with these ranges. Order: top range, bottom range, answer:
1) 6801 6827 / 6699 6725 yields 1.05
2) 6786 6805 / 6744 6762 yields 0.97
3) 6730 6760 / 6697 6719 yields 1.07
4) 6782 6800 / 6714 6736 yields 1.02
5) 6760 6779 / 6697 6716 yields 1.06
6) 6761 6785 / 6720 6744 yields 1.01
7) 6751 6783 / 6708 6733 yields 1.05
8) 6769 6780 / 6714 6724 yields 1.07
